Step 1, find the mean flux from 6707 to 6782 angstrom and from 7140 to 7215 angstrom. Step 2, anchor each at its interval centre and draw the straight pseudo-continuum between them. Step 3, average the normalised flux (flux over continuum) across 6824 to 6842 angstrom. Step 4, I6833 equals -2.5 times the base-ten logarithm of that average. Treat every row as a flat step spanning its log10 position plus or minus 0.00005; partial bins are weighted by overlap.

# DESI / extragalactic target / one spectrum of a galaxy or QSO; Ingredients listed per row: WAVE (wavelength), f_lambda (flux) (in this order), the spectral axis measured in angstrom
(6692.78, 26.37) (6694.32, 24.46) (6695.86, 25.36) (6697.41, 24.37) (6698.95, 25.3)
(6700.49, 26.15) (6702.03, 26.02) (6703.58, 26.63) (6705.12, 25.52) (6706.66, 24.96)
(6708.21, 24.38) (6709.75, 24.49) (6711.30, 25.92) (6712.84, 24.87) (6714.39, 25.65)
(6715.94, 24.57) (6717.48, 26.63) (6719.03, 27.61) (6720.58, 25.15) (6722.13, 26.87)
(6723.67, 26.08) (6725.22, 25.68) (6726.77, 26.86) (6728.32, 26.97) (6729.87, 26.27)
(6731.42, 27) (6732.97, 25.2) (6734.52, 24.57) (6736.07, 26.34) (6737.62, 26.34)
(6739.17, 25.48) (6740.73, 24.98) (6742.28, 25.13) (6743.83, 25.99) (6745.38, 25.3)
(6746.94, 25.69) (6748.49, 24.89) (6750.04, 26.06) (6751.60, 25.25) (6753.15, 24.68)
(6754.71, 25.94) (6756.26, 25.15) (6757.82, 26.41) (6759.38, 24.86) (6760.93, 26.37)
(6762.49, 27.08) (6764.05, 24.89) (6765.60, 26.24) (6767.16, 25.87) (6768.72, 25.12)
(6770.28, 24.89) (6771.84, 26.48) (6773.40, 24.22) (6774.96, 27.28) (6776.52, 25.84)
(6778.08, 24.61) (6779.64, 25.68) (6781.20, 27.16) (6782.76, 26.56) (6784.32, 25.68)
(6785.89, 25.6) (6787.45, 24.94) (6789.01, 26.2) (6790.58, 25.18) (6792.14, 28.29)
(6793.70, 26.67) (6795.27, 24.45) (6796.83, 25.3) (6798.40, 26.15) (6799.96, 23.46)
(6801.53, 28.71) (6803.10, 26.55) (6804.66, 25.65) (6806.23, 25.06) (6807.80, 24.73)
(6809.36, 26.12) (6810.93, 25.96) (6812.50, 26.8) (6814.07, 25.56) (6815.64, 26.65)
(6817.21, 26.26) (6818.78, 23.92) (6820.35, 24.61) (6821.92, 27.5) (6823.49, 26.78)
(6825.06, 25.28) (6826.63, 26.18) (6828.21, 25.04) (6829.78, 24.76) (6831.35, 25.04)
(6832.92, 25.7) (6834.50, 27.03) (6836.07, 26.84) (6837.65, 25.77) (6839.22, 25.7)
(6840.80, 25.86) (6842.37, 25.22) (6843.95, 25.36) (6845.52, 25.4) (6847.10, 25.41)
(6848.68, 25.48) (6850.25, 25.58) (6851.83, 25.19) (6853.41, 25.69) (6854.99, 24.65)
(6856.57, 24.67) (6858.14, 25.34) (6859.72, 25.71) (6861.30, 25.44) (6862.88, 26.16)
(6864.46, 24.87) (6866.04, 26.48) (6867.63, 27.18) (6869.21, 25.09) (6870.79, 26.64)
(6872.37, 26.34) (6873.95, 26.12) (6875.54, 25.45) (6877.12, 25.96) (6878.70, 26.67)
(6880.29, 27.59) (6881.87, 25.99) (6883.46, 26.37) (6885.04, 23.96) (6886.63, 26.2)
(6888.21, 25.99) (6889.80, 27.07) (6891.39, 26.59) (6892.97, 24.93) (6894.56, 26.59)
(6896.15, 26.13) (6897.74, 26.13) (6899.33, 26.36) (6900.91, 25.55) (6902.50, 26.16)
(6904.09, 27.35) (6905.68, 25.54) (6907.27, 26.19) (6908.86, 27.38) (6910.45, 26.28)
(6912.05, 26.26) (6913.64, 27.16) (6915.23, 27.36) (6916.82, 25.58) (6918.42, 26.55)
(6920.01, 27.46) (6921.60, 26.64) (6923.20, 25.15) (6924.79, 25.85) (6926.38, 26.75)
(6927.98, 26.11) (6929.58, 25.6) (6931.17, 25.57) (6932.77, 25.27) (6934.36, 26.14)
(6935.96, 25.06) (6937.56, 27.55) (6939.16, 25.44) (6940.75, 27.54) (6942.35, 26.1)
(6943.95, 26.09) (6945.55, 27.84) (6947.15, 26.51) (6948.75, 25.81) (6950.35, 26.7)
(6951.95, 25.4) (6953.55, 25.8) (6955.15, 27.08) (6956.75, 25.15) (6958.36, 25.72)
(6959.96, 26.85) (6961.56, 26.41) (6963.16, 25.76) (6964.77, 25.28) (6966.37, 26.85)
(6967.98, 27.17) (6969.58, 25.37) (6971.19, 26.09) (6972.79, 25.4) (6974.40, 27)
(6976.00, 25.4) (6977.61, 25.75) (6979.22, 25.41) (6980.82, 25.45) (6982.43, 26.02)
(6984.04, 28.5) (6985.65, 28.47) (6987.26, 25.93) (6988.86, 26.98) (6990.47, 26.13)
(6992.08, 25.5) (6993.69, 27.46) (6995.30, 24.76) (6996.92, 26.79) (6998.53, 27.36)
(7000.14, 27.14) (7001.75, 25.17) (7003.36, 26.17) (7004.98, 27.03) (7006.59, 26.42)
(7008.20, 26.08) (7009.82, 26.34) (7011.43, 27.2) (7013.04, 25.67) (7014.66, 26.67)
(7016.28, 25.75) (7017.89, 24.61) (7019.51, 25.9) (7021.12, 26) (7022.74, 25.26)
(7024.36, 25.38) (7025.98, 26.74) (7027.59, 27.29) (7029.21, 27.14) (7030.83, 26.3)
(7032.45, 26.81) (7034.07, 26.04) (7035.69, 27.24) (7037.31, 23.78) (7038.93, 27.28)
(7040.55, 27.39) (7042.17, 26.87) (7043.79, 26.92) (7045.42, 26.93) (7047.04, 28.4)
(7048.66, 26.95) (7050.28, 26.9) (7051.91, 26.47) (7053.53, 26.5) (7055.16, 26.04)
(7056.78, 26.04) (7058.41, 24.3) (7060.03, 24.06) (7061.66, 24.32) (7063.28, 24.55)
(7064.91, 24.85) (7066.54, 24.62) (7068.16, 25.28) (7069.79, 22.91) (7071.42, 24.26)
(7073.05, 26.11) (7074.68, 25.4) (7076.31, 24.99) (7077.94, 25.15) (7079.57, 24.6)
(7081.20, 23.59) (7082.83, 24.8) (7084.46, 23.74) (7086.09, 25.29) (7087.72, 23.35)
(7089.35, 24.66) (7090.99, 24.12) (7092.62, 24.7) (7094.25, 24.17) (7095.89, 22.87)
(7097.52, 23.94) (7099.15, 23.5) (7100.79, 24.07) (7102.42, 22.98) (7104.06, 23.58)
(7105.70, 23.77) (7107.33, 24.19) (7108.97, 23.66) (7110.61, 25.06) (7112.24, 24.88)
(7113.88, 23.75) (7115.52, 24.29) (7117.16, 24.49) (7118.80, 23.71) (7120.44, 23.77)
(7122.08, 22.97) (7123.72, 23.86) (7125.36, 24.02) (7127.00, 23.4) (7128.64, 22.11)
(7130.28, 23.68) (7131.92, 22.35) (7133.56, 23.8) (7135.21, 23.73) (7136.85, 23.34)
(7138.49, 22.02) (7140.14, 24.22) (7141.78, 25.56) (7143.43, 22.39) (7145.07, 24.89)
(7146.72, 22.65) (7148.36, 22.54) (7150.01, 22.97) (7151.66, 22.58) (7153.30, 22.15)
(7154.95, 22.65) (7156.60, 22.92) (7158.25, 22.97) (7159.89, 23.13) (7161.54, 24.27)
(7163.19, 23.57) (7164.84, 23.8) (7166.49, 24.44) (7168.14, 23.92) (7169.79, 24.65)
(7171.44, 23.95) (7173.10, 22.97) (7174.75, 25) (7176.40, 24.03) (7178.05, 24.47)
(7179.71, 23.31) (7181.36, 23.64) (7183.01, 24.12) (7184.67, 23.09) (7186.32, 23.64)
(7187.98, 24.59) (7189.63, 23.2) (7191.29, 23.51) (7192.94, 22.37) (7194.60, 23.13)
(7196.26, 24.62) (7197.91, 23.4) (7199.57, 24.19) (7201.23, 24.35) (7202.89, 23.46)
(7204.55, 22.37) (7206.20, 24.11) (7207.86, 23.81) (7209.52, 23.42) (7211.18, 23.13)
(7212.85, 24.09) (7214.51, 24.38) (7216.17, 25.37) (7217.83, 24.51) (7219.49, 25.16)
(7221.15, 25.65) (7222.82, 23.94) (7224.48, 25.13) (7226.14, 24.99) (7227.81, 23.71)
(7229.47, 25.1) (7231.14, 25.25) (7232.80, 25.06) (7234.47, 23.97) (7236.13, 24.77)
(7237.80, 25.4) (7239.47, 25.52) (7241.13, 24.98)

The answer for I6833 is -0.02 mag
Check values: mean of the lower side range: 25.7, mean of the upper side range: 23.6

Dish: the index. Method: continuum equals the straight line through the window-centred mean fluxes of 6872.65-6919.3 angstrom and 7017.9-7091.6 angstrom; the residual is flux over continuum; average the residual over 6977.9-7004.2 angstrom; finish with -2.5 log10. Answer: -0.024 mag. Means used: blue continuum 26.3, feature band 26.4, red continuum 25.6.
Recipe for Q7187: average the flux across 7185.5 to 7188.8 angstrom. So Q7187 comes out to 24.1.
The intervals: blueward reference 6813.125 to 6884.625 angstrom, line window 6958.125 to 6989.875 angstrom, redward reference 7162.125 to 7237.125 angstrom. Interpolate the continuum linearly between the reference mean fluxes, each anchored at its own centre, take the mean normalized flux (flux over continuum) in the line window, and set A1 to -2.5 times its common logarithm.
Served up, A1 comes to -0.048 mag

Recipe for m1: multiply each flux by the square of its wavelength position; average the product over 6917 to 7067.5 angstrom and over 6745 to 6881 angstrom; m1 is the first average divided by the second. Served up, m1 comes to 1.07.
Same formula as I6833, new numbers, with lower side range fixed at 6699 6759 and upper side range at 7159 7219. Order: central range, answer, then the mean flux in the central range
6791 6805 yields -0.03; 26.1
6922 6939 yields -0.04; 25.9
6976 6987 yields -0.08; 26.5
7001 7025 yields -0.06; 26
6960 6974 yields -0.06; 26.1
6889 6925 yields -0.06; 26.4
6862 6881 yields -0.04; 26.2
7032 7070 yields -0.07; 25.9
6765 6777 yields -0.01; 25.7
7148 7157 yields 0.06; 22.6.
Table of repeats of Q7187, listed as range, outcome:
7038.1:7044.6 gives 27.1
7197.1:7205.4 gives 23.6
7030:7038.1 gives 26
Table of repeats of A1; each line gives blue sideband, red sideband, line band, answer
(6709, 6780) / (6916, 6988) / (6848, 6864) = 0.03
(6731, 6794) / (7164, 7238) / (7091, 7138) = 0.03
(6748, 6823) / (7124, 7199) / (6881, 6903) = -0.04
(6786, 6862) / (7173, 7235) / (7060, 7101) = 0.01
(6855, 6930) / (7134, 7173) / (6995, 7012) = -0.06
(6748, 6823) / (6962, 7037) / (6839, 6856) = 0.02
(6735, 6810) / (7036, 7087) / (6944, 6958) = -0.03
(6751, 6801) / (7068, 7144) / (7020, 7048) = -0.09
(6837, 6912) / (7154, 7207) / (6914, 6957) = -0.03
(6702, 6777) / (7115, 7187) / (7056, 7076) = -0.03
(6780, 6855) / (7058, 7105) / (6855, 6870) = 0.00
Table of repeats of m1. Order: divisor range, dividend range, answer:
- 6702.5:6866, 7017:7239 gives 1.05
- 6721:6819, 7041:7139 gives 1.04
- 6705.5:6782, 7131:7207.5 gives 1.04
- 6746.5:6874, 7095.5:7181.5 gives 1.01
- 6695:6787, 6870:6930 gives 1.07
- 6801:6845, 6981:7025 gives 1.07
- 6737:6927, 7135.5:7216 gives 1.01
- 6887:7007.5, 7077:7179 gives 0.95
